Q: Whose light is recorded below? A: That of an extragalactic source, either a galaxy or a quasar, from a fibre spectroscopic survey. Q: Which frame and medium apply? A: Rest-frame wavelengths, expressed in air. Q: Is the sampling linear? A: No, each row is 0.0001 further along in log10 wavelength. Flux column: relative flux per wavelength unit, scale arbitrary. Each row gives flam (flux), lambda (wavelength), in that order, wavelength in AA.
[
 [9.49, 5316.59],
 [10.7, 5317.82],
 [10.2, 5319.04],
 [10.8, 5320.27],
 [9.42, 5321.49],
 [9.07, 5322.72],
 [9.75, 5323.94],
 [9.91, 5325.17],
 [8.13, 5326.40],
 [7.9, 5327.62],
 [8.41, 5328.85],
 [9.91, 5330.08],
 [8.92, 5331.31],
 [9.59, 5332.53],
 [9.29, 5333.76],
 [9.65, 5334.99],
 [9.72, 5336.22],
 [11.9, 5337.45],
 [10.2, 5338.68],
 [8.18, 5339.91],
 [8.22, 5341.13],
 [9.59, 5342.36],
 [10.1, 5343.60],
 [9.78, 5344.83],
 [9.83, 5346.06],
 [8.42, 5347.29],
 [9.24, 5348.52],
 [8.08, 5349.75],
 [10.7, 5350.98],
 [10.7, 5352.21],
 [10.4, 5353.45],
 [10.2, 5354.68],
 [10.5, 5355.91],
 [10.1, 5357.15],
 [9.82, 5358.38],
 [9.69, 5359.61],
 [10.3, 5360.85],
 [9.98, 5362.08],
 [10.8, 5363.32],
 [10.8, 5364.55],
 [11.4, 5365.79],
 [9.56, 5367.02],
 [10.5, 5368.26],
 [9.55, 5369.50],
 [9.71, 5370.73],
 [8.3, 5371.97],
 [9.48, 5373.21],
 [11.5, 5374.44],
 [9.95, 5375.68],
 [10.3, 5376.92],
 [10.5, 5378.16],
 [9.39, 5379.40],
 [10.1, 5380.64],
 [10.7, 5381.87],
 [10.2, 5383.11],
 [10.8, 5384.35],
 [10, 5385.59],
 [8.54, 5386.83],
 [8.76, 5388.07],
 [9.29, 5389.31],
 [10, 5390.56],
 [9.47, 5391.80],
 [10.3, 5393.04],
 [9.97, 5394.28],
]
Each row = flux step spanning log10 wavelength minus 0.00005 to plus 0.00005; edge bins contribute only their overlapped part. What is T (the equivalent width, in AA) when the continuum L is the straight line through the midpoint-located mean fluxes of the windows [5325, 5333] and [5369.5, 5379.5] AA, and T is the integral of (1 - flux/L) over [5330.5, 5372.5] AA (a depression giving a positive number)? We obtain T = -1.9 AA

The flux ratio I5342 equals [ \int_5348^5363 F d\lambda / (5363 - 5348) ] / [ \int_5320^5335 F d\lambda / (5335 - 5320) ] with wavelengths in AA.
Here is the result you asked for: 1.08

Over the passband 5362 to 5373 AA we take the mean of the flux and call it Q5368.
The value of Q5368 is 10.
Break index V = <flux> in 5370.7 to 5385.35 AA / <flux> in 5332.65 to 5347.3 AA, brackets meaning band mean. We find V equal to 1.05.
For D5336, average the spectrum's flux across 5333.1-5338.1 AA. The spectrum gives 10.1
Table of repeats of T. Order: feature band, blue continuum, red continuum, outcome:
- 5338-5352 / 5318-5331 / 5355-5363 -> 0.6 AA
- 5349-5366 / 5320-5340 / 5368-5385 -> -0.7 AA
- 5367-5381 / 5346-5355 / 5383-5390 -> -0.5 AA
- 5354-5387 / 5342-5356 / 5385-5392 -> -2.1 AA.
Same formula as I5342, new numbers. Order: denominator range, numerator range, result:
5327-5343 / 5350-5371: 1.10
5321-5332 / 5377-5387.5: 1.11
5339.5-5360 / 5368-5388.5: 1.03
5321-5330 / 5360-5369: 1.16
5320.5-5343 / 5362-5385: 1.09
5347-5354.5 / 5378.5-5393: 1.01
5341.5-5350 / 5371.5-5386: 1.09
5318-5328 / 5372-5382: 1.06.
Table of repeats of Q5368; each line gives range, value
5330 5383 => 9.9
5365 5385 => 10.1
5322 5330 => 8.93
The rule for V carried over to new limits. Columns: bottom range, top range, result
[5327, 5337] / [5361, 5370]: 1.13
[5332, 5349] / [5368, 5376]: 1.03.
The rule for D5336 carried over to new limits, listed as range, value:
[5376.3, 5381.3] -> 10.1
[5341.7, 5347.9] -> 9.52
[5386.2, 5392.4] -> 9.2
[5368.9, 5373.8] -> 9.26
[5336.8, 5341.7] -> 9.65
